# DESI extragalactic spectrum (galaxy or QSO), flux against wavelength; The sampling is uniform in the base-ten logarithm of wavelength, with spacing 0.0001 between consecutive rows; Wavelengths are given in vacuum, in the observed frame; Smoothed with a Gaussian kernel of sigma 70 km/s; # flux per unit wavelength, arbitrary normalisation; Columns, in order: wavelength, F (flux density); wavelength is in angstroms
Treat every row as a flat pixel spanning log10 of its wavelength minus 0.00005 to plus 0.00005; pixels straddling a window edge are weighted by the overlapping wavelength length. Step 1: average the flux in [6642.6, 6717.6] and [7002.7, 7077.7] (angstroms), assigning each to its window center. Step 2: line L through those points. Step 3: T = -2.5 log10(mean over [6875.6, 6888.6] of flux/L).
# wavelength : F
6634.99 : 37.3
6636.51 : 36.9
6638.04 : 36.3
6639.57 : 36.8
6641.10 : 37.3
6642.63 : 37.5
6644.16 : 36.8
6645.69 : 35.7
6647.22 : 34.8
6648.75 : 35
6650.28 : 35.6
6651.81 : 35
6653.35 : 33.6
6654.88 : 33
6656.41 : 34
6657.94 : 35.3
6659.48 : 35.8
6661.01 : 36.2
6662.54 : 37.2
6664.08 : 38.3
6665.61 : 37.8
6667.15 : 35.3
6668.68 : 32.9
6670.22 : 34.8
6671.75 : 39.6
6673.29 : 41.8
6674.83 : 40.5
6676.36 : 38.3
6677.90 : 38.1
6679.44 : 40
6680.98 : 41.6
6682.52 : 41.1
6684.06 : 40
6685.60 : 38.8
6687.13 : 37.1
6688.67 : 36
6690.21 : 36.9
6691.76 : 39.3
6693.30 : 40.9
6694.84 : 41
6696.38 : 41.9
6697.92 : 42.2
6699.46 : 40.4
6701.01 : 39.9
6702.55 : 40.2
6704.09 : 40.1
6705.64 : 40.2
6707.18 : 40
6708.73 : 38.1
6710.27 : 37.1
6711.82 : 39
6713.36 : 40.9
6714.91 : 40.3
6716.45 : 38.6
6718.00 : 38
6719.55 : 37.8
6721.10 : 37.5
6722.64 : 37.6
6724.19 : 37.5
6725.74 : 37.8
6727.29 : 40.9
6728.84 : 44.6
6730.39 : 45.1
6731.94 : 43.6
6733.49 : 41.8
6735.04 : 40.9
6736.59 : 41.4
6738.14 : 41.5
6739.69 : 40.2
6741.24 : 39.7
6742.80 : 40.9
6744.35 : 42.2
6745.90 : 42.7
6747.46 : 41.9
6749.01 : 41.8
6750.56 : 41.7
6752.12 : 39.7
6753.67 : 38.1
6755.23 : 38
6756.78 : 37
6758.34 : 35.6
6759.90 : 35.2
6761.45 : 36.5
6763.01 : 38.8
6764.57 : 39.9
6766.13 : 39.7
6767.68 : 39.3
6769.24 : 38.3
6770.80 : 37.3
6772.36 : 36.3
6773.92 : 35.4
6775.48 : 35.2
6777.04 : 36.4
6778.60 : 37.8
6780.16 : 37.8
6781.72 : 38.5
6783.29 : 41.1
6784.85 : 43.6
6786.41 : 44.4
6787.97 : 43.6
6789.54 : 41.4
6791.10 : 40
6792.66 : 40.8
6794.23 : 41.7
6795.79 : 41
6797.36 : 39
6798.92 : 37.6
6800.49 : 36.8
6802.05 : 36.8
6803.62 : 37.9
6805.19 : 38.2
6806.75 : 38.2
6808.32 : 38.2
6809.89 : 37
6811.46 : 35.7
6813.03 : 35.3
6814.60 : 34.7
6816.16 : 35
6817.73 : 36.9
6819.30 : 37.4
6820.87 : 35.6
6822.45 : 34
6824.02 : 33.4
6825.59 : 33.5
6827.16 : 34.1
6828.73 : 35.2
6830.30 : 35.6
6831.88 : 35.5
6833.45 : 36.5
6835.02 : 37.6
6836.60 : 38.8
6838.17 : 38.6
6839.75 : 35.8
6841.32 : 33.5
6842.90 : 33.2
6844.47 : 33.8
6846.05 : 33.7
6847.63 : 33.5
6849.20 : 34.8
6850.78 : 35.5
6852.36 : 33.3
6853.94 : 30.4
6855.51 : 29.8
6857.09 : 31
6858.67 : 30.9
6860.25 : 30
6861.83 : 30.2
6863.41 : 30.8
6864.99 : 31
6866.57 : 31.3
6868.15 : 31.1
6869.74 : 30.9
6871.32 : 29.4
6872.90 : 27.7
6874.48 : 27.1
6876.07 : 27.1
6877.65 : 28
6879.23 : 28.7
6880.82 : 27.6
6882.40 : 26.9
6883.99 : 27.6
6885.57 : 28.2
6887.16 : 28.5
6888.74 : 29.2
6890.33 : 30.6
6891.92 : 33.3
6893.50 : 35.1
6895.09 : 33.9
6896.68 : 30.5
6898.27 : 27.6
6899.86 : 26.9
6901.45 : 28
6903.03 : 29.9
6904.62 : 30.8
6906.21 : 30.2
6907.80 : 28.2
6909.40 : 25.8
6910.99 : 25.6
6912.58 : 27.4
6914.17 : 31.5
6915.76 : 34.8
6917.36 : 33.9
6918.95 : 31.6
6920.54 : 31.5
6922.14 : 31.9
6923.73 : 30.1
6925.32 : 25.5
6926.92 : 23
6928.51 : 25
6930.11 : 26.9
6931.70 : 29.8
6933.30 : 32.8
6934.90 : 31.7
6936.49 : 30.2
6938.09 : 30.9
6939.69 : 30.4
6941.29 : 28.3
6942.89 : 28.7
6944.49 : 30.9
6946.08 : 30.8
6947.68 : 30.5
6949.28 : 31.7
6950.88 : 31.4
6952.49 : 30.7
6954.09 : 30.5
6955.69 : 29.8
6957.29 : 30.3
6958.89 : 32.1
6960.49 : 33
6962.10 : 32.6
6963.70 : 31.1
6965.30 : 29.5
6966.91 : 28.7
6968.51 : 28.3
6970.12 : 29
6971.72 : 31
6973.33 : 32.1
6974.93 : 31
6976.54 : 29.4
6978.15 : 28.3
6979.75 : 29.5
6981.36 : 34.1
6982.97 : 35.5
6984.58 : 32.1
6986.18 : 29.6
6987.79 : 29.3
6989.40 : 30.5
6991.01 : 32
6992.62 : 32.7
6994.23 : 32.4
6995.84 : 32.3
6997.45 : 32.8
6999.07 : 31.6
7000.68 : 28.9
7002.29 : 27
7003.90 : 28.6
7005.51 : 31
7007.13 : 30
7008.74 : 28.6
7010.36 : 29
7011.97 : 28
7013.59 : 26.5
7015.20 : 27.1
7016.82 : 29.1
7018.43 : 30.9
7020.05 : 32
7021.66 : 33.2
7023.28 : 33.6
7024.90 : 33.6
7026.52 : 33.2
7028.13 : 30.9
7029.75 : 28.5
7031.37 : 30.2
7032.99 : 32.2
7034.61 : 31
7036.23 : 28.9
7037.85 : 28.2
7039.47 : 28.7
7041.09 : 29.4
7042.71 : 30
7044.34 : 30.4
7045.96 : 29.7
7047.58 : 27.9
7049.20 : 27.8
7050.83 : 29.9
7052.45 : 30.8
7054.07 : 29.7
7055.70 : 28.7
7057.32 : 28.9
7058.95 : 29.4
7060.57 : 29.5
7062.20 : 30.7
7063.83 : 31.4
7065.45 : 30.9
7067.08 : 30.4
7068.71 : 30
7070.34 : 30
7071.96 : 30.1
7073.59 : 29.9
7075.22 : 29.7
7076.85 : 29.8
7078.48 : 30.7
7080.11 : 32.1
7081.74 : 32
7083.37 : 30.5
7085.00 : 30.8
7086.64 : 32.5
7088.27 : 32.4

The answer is 0.20 mag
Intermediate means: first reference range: 38.1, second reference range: 29.9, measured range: 27.9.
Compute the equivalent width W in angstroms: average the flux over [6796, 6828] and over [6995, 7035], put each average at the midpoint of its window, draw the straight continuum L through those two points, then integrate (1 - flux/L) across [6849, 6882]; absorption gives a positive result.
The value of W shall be 4.4 angstroms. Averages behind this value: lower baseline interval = 36.3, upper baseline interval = 30.4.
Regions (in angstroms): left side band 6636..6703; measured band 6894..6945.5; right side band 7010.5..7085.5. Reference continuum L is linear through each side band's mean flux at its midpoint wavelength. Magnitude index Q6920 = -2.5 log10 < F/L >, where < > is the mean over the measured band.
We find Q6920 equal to 0.11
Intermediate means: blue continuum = 37.7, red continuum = 30.1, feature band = 29.5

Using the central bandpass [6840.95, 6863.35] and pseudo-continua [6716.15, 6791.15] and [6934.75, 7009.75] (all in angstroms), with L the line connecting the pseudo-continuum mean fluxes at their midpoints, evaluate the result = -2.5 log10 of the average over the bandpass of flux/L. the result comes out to 0.10 mag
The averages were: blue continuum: 39.6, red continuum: 30.7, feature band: 32.3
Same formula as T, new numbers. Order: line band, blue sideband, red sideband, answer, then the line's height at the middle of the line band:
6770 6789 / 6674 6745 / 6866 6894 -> -0.10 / 35.6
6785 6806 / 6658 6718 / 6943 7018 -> -0.12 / 35.8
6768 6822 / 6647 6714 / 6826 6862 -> -0.09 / 35.3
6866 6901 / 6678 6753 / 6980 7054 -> 0.18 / 34.7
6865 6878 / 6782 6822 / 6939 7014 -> 0.21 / 35.4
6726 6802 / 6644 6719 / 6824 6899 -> -0.13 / 35.2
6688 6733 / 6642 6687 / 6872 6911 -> -0.13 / 35.4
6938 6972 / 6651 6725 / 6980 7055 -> 0.05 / 31.9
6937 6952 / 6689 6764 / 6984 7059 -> 0.08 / 32.7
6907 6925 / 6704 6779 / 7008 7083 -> 0.13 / 34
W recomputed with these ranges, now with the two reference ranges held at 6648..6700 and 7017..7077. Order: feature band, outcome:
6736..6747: -1.5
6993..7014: 0.9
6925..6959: 2.9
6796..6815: -1.2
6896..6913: 2.5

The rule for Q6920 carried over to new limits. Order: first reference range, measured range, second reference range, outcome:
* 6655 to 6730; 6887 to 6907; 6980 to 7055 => 0.105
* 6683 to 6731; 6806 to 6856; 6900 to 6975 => -0.024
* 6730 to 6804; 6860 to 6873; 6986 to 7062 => 0.181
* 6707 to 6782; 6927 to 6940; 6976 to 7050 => 0.127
